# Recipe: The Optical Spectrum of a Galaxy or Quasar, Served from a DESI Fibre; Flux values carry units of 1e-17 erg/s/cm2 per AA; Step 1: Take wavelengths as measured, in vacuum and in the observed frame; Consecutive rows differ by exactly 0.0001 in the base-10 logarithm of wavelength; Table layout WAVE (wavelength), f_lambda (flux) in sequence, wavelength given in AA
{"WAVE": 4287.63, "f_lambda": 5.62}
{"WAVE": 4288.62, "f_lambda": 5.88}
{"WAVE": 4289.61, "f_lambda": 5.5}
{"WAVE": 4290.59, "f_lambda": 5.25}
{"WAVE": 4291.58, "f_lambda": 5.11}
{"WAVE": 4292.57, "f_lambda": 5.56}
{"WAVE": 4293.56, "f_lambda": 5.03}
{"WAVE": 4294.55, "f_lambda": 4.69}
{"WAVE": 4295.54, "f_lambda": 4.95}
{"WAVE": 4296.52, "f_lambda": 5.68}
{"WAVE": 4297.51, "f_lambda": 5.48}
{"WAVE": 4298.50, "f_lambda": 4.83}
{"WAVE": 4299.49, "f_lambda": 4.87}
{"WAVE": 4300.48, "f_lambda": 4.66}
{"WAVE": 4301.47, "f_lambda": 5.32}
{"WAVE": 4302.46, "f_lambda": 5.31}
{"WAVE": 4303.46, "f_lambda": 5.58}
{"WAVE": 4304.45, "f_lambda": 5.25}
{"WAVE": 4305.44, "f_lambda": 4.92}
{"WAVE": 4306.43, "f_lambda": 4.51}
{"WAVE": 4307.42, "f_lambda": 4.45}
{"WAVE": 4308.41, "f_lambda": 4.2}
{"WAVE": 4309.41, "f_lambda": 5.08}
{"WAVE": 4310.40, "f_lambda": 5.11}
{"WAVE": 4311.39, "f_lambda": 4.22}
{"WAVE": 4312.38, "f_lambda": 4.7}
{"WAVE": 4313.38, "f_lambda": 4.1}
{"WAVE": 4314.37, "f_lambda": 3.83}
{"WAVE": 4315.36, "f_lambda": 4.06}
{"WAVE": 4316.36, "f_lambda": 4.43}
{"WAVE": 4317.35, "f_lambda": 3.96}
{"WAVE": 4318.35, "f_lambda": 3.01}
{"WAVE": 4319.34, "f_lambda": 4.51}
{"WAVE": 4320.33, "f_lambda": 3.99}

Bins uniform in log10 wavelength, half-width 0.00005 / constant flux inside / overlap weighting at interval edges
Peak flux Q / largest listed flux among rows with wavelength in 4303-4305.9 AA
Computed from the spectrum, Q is 5.58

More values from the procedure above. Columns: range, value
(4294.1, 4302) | 5.68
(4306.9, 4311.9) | 5.11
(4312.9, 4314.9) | 4.1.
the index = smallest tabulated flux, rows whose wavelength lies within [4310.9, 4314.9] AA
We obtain 3.83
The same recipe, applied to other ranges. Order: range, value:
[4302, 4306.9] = 4.51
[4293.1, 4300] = 4.69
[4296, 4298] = 5.48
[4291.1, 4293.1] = 5.11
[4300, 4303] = 4.66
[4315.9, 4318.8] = 3.01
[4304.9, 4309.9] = 4.2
